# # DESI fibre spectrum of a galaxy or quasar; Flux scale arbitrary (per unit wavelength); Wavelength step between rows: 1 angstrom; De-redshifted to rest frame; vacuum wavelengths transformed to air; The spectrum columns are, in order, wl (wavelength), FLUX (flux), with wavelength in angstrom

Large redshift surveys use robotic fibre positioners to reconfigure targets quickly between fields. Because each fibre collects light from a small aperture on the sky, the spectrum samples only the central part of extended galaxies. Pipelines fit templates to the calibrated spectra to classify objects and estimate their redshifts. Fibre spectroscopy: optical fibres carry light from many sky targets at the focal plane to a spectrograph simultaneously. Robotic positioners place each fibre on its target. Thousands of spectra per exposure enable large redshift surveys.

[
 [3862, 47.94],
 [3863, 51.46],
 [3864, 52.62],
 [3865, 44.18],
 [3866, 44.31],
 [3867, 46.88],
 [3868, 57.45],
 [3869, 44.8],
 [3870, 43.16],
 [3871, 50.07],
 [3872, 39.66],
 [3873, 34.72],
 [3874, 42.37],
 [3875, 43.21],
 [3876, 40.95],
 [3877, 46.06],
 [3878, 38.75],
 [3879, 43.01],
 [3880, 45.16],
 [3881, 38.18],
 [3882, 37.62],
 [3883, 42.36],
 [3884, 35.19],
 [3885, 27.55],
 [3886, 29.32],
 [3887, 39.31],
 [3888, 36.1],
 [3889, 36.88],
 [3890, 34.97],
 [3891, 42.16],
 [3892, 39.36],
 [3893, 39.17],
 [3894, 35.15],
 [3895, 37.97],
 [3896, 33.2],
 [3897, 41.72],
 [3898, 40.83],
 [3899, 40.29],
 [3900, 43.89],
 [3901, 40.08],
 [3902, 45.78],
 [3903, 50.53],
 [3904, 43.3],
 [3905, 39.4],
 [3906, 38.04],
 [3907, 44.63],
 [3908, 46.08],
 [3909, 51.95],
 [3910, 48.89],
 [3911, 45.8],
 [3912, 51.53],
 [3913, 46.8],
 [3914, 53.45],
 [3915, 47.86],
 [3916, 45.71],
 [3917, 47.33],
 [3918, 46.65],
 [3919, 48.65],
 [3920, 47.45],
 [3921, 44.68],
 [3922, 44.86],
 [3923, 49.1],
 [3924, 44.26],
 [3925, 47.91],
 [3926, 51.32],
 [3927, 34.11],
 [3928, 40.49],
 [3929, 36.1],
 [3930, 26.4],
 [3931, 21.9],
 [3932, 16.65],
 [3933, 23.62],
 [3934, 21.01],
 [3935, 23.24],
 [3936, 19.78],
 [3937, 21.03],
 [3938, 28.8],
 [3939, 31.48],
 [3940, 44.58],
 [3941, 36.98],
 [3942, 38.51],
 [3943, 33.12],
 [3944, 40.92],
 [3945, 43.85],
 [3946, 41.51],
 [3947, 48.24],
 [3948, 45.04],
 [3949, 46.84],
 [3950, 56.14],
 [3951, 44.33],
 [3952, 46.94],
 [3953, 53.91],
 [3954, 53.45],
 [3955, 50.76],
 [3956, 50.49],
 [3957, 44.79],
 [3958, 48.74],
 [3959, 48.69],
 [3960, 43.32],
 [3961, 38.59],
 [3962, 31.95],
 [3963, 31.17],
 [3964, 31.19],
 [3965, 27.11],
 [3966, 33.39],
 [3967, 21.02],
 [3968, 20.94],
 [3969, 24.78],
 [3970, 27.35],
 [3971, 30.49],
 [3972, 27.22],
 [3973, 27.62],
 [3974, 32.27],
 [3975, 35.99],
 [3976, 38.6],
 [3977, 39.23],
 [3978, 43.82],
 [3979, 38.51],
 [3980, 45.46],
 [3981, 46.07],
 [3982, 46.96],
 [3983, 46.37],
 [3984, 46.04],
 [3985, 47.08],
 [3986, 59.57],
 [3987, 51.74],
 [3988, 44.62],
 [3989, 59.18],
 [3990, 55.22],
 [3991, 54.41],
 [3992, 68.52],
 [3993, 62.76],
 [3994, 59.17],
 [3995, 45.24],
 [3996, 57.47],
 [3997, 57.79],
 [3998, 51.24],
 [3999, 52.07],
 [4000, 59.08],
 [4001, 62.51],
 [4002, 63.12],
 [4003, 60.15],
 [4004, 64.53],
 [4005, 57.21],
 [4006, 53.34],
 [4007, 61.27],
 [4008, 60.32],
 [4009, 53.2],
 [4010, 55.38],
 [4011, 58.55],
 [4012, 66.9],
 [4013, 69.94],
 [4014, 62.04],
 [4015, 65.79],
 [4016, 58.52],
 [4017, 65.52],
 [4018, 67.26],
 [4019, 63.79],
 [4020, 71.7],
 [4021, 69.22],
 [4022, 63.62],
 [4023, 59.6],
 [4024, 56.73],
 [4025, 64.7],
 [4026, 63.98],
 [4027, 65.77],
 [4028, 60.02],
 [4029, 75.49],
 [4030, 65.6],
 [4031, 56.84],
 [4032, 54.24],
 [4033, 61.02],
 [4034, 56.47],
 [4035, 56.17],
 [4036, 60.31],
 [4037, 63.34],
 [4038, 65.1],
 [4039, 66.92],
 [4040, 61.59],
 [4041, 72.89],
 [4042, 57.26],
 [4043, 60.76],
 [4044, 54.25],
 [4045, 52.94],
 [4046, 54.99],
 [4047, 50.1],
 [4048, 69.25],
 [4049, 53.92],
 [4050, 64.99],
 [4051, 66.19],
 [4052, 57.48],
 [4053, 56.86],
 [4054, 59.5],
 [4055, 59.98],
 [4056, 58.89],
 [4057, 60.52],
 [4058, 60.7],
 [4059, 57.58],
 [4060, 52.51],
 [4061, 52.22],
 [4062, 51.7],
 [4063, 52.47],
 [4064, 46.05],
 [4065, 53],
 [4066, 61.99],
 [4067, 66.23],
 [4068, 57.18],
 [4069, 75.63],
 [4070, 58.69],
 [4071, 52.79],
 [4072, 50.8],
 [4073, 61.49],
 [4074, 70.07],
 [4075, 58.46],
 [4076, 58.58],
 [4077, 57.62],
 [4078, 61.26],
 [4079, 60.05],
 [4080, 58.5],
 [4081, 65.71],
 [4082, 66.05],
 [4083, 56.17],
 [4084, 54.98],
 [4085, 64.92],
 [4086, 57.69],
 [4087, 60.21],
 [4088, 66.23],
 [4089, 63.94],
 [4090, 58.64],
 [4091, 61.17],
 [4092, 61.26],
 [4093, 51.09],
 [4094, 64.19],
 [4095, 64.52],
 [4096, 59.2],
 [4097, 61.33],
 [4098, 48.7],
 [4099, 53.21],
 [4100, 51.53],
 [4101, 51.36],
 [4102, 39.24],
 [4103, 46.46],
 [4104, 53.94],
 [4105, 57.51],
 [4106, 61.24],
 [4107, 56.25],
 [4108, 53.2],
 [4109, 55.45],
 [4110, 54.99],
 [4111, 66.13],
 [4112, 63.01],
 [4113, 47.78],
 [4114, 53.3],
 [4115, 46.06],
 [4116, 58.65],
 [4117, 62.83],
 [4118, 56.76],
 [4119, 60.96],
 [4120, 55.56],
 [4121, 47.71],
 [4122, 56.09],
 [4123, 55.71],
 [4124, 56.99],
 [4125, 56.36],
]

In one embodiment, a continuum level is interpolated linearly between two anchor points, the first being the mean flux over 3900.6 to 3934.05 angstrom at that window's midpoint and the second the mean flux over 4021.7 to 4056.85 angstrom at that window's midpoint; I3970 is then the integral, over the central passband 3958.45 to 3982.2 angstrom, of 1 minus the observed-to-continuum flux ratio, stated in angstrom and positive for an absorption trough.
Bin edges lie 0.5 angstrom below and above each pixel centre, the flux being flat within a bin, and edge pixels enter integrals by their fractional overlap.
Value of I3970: 7.5 angstrom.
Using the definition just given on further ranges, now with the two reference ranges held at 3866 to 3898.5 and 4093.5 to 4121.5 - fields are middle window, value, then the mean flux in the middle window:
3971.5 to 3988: 1.66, 42.1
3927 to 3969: 7.60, 36.6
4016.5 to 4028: -3.45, 64.5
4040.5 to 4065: -2.80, 57.6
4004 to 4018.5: -3.65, 61.2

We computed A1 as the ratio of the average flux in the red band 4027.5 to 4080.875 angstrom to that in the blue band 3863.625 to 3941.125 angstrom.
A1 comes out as 1.47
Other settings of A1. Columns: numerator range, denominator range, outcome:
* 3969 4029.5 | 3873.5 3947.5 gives 1.37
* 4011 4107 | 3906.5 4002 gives 1.40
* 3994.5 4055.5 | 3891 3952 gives 1.50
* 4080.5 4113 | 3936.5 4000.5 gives 1.34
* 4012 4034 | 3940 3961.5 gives 1.40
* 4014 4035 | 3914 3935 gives 1.61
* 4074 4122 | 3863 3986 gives 1.42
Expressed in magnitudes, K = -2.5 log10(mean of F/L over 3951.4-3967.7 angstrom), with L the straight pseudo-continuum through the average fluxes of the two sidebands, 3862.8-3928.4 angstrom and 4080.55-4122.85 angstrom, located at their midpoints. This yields 0.16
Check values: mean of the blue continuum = 43.1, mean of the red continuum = 57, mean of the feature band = 40.7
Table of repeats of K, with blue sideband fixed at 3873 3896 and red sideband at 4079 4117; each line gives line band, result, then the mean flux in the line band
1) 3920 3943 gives 0.24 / 34.2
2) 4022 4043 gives -0.21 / 62.2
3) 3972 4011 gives -0.07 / 51.4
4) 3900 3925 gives -0.13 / 46.3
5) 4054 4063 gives -0.06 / 56.7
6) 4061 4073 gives -0.05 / 56.9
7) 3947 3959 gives -0.11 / 49.2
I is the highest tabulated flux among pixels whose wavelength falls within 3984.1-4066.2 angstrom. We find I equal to 75.49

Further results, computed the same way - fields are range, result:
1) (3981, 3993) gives 68.52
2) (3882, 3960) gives 56.14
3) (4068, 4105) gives 75.63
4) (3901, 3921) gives 53.45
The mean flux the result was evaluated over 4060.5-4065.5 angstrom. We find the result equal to 51.1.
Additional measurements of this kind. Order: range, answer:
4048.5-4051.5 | 61.7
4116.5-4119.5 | 60.2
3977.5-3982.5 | 44.2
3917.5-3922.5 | 46.5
